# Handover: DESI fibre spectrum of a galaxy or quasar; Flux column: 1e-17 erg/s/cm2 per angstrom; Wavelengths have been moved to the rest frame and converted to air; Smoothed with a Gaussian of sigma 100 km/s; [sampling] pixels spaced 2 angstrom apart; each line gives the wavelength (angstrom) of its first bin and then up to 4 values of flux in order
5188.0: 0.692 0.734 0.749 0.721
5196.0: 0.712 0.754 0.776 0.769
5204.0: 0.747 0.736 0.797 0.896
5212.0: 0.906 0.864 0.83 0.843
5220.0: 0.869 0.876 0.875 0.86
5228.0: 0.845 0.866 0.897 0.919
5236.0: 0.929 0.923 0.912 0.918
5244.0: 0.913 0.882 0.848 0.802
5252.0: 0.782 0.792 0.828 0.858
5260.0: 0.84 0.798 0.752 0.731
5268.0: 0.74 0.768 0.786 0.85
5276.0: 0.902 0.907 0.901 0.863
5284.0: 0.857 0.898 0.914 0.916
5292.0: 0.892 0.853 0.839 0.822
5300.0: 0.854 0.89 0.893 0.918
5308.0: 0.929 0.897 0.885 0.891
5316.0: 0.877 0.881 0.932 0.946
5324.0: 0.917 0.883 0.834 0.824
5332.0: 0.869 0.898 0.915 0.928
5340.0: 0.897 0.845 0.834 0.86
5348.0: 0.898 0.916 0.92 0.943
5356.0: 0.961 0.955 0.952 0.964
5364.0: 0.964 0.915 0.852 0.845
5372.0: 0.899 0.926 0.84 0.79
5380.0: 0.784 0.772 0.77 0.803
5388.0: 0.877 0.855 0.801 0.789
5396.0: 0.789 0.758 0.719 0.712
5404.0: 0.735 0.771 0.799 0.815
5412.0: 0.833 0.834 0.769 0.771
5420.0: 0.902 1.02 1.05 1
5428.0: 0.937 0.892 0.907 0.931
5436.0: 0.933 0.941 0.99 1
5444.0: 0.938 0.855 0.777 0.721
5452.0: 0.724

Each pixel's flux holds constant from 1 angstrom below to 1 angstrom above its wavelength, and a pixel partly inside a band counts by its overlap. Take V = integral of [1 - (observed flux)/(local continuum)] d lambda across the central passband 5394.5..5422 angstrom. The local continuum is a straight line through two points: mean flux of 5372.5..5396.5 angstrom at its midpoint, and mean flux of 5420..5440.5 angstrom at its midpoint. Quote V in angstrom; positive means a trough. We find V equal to 3.0 angstrom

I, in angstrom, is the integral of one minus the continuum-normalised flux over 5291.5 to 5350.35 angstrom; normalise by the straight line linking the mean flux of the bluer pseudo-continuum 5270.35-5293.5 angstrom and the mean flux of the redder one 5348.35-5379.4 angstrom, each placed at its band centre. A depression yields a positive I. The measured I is 0.5 angstrom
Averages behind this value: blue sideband 0.877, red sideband 0.908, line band 0.883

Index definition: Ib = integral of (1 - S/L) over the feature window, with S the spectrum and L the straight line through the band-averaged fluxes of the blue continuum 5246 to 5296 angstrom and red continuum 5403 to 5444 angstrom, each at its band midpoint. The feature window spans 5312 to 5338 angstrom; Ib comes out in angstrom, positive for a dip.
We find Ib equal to -1.0 angstrom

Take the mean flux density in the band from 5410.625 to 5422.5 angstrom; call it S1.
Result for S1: 0.847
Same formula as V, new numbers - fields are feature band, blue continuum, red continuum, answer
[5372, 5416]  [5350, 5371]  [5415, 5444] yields 6.1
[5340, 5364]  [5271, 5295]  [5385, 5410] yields -2.7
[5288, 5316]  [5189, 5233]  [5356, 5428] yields -1.7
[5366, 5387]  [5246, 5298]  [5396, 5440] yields 0.5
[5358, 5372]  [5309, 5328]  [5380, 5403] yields -1.5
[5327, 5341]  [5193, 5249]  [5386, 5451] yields -0.5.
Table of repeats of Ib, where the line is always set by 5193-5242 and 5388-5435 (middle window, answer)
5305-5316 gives -0.78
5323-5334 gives -0.34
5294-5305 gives -0.23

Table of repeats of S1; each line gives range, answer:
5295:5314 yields 0.881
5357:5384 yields 0.877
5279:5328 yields 0.888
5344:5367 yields 0.927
